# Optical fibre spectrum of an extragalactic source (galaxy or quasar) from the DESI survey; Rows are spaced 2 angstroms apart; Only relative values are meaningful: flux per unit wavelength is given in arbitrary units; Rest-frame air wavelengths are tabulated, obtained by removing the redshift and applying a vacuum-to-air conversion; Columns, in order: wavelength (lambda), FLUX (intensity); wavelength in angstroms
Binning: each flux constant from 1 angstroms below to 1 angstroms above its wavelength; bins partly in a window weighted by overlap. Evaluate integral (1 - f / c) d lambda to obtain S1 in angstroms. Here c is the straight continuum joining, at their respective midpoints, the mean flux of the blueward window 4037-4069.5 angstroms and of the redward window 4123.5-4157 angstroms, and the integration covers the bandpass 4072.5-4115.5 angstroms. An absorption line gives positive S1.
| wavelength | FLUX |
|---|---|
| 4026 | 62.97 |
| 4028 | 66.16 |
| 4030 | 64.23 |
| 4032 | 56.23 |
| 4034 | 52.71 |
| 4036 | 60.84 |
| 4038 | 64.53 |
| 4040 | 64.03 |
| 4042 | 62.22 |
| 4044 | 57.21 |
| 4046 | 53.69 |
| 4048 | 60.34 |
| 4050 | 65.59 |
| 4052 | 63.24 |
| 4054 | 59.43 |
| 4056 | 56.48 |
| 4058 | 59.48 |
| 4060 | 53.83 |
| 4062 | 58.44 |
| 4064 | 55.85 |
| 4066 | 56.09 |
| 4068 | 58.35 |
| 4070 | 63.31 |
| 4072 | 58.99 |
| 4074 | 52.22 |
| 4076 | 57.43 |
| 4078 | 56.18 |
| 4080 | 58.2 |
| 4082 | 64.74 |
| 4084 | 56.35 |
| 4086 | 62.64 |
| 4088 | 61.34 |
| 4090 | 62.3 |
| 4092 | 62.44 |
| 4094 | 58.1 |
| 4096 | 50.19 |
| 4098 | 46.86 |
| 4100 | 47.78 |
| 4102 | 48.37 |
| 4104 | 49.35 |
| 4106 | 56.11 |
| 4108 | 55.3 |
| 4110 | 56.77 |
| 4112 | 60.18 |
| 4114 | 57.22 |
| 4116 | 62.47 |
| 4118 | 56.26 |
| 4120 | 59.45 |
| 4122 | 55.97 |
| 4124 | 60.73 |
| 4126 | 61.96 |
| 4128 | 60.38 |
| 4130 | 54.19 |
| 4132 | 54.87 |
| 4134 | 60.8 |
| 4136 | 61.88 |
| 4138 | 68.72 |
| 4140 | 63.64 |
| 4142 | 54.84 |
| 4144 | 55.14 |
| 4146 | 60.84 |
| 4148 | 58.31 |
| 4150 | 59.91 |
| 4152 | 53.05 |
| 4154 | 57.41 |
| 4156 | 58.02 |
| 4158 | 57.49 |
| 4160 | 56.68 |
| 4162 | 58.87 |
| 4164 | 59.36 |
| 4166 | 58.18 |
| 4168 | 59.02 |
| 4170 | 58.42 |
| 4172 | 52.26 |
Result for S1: 2.13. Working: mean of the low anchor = 59.4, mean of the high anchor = 59.1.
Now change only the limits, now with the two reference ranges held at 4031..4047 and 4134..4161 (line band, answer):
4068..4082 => 0.2 angstroms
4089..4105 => 1.6 angstroms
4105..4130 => 0.2 angstroms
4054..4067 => 0.4 angstroms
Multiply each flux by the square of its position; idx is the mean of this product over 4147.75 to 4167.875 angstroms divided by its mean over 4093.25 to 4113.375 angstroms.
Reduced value 1.12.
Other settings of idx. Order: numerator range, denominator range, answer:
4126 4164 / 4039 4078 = 1.04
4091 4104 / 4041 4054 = 0.88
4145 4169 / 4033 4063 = 1.03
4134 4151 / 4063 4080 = 1.09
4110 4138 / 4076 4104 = 1.07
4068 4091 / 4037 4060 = 1.00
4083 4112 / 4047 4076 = 0.96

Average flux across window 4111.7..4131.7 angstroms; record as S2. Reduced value 58.7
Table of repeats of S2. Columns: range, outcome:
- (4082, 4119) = 56.3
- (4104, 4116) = 56.9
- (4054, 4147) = 57.7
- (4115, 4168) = 58.8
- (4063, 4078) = 57.4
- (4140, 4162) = 57.5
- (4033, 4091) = 59.2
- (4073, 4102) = 56.6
